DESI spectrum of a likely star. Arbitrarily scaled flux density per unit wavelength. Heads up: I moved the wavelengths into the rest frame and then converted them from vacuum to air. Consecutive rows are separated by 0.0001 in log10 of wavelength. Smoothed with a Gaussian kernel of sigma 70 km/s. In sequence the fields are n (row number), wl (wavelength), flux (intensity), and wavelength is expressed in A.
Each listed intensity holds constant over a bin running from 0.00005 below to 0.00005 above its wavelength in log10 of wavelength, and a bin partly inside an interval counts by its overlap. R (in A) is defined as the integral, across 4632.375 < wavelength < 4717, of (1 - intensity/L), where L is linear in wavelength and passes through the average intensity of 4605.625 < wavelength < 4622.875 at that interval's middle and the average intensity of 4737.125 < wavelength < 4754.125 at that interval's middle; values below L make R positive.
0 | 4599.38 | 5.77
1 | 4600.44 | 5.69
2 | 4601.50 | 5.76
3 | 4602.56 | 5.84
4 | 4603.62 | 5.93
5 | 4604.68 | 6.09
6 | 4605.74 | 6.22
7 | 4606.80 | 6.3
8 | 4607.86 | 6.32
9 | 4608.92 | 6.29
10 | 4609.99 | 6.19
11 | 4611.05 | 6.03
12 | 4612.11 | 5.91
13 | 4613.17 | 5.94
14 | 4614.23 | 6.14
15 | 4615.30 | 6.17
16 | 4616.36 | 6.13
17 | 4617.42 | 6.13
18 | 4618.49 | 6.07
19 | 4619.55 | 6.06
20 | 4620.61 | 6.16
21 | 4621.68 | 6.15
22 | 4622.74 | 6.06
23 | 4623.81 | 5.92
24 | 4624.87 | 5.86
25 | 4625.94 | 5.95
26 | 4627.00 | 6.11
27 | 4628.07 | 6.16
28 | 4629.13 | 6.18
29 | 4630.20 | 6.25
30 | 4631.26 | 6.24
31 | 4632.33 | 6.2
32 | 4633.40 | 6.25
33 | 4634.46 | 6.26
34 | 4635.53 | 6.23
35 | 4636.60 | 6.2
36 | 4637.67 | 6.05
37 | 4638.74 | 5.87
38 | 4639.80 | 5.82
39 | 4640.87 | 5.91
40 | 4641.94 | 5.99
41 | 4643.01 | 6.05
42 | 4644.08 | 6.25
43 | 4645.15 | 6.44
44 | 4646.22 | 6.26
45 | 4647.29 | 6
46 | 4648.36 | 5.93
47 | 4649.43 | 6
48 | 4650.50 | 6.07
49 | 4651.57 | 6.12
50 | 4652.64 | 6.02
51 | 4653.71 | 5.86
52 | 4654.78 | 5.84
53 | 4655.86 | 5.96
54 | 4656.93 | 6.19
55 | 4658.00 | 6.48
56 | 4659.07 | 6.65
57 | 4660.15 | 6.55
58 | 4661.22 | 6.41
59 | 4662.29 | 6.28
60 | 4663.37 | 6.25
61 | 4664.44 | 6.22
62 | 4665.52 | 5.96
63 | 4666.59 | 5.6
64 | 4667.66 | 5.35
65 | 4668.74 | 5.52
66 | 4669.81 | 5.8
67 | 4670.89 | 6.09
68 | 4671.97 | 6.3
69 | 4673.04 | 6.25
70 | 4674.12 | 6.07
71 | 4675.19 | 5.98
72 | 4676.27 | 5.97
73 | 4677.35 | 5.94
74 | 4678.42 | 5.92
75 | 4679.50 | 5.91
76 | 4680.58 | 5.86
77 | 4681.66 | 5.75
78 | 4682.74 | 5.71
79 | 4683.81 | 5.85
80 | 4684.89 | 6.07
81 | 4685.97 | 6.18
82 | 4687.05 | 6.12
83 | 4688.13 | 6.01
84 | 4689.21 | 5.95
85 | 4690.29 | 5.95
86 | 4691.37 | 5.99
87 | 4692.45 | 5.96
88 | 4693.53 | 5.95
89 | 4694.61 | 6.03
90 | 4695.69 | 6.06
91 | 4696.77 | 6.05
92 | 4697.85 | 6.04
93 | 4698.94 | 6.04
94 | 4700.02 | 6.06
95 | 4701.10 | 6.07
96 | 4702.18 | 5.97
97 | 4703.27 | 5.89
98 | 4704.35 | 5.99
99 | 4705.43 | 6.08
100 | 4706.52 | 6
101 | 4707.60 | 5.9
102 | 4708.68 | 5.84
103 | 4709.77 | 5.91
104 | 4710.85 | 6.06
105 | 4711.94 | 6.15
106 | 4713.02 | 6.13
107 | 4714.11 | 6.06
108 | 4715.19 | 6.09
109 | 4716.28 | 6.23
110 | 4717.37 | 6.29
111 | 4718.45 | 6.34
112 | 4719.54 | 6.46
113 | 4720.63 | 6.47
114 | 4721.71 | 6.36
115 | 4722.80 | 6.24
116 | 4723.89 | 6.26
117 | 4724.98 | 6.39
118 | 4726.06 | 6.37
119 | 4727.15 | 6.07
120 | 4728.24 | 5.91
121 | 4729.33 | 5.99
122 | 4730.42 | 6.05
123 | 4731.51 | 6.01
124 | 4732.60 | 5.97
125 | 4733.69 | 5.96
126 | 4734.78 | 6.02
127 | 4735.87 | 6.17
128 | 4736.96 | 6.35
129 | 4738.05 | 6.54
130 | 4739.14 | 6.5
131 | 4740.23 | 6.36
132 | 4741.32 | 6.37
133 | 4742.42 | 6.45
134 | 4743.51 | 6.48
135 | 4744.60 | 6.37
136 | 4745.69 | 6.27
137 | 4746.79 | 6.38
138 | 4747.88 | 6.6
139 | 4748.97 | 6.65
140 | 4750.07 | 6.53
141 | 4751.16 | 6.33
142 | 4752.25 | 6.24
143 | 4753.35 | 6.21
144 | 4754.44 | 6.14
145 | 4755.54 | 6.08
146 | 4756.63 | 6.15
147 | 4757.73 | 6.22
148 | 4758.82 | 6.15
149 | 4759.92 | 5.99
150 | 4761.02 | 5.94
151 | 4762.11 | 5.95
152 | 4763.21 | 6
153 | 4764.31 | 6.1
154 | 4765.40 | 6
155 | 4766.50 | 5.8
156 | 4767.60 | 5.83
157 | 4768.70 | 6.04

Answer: 3.0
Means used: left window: 6.13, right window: 6.41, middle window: 6.04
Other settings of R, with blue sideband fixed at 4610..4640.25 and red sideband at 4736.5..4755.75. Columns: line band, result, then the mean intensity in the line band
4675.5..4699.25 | 1.0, 5.97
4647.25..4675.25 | 0.5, 6.07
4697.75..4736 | 1.3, 6.11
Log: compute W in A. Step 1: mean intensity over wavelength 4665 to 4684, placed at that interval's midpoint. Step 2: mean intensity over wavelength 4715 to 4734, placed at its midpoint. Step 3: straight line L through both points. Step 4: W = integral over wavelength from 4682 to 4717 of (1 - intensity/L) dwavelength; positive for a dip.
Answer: 0.15 A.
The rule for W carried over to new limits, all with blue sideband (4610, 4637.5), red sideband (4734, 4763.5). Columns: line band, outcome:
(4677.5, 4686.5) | 0.41 A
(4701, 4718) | 0.50 A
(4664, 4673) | 0.43 A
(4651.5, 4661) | -0.06 A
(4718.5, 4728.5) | -0.08 A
